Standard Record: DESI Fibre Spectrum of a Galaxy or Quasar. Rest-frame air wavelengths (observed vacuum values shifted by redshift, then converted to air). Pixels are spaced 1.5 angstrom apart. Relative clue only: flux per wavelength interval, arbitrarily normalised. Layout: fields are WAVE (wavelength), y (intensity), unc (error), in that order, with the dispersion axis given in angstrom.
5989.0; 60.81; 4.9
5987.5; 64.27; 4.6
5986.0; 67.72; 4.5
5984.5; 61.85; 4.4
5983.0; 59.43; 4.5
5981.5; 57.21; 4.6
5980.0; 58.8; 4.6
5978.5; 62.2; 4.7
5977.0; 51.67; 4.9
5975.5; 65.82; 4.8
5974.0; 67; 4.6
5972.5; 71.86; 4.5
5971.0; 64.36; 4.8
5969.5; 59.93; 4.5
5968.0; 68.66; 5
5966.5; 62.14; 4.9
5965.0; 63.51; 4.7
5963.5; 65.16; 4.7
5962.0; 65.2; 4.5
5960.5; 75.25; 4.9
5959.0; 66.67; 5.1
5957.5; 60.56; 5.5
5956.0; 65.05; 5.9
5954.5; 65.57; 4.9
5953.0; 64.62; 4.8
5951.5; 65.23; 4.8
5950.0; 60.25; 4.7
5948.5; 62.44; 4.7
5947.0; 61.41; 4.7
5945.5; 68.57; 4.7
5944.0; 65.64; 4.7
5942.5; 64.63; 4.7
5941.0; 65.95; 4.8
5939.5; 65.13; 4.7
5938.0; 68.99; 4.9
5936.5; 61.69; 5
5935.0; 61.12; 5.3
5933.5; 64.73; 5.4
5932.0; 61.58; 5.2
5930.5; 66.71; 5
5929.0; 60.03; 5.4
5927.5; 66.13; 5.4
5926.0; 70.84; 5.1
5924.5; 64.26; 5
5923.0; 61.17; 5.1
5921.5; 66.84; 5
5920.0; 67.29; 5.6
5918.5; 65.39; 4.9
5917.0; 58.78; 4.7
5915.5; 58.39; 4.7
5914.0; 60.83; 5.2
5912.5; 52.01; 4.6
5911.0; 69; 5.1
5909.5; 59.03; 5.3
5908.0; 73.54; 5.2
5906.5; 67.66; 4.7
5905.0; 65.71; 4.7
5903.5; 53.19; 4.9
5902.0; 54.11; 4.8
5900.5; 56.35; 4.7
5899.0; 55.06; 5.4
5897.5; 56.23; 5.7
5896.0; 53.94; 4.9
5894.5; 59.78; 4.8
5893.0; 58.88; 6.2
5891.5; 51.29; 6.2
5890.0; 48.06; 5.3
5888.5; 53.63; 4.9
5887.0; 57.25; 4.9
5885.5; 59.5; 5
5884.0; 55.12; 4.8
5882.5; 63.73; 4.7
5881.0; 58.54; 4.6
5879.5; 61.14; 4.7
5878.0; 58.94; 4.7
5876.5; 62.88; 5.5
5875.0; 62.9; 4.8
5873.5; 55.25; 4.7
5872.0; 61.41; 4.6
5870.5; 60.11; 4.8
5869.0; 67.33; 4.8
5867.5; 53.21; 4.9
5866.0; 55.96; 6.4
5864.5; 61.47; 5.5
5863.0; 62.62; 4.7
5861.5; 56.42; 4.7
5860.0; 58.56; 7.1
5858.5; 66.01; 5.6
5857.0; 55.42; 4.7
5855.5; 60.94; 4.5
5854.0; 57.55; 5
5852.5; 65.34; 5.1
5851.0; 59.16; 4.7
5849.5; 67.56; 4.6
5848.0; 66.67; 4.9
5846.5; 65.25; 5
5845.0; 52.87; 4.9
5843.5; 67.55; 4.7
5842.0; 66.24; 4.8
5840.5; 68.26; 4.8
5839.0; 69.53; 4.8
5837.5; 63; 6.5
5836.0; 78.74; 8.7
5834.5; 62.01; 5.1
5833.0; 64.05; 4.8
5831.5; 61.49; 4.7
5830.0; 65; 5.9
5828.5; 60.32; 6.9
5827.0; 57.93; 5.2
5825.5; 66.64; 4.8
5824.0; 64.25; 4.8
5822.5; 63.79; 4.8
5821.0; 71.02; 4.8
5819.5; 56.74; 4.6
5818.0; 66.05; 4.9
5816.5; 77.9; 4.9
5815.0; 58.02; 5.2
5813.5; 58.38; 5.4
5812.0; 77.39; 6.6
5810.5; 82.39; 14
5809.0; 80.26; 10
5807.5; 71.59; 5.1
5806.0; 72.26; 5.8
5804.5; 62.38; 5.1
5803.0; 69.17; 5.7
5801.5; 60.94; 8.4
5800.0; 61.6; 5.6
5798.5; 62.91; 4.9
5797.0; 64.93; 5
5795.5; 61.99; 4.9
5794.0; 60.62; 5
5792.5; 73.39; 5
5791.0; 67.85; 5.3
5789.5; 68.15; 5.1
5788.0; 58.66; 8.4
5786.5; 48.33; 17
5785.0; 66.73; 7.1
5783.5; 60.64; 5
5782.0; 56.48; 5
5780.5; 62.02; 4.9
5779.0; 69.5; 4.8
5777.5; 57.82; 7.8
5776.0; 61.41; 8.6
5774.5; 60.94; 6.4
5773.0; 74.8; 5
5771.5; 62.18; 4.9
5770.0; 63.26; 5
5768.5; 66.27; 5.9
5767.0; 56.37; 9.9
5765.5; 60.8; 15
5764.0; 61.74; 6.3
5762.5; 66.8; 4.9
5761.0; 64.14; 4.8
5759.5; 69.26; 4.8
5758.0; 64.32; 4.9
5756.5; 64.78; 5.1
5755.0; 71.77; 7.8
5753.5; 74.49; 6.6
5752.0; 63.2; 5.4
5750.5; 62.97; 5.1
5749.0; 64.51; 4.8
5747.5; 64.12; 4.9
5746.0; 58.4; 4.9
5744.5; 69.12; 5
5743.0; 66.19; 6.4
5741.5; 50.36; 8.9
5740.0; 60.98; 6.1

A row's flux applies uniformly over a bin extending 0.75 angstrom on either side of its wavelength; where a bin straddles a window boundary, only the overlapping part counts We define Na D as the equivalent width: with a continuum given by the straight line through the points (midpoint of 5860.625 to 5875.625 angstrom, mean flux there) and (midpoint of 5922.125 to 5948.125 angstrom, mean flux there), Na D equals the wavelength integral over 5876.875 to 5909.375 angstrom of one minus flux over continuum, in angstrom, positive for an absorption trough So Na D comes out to 1.72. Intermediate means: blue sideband 59.6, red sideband 64.6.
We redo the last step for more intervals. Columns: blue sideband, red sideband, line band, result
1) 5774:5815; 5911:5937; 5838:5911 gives 4.05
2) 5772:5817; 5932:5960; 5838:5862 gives 0.87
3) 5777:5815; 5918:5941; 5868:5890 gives 1.92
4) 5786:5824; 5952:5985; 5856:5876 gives 1.71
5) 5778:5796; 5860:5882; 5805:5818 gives -2.05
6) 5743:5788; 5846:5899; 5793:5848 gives -4.09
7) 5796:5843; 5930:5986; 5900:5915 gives 0.87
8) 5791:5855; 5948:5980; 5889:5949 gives 2.79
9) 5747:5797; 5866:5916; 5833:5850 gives -1.41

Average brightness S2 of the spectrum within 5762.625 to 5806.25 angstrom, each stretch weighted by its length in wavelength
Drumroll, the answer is 63.2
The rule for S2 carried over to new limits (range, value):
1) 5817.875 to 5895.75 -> 61.3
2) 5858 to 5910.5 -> 59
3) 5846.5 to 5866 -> 61.4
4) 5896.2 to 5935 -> 62.1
